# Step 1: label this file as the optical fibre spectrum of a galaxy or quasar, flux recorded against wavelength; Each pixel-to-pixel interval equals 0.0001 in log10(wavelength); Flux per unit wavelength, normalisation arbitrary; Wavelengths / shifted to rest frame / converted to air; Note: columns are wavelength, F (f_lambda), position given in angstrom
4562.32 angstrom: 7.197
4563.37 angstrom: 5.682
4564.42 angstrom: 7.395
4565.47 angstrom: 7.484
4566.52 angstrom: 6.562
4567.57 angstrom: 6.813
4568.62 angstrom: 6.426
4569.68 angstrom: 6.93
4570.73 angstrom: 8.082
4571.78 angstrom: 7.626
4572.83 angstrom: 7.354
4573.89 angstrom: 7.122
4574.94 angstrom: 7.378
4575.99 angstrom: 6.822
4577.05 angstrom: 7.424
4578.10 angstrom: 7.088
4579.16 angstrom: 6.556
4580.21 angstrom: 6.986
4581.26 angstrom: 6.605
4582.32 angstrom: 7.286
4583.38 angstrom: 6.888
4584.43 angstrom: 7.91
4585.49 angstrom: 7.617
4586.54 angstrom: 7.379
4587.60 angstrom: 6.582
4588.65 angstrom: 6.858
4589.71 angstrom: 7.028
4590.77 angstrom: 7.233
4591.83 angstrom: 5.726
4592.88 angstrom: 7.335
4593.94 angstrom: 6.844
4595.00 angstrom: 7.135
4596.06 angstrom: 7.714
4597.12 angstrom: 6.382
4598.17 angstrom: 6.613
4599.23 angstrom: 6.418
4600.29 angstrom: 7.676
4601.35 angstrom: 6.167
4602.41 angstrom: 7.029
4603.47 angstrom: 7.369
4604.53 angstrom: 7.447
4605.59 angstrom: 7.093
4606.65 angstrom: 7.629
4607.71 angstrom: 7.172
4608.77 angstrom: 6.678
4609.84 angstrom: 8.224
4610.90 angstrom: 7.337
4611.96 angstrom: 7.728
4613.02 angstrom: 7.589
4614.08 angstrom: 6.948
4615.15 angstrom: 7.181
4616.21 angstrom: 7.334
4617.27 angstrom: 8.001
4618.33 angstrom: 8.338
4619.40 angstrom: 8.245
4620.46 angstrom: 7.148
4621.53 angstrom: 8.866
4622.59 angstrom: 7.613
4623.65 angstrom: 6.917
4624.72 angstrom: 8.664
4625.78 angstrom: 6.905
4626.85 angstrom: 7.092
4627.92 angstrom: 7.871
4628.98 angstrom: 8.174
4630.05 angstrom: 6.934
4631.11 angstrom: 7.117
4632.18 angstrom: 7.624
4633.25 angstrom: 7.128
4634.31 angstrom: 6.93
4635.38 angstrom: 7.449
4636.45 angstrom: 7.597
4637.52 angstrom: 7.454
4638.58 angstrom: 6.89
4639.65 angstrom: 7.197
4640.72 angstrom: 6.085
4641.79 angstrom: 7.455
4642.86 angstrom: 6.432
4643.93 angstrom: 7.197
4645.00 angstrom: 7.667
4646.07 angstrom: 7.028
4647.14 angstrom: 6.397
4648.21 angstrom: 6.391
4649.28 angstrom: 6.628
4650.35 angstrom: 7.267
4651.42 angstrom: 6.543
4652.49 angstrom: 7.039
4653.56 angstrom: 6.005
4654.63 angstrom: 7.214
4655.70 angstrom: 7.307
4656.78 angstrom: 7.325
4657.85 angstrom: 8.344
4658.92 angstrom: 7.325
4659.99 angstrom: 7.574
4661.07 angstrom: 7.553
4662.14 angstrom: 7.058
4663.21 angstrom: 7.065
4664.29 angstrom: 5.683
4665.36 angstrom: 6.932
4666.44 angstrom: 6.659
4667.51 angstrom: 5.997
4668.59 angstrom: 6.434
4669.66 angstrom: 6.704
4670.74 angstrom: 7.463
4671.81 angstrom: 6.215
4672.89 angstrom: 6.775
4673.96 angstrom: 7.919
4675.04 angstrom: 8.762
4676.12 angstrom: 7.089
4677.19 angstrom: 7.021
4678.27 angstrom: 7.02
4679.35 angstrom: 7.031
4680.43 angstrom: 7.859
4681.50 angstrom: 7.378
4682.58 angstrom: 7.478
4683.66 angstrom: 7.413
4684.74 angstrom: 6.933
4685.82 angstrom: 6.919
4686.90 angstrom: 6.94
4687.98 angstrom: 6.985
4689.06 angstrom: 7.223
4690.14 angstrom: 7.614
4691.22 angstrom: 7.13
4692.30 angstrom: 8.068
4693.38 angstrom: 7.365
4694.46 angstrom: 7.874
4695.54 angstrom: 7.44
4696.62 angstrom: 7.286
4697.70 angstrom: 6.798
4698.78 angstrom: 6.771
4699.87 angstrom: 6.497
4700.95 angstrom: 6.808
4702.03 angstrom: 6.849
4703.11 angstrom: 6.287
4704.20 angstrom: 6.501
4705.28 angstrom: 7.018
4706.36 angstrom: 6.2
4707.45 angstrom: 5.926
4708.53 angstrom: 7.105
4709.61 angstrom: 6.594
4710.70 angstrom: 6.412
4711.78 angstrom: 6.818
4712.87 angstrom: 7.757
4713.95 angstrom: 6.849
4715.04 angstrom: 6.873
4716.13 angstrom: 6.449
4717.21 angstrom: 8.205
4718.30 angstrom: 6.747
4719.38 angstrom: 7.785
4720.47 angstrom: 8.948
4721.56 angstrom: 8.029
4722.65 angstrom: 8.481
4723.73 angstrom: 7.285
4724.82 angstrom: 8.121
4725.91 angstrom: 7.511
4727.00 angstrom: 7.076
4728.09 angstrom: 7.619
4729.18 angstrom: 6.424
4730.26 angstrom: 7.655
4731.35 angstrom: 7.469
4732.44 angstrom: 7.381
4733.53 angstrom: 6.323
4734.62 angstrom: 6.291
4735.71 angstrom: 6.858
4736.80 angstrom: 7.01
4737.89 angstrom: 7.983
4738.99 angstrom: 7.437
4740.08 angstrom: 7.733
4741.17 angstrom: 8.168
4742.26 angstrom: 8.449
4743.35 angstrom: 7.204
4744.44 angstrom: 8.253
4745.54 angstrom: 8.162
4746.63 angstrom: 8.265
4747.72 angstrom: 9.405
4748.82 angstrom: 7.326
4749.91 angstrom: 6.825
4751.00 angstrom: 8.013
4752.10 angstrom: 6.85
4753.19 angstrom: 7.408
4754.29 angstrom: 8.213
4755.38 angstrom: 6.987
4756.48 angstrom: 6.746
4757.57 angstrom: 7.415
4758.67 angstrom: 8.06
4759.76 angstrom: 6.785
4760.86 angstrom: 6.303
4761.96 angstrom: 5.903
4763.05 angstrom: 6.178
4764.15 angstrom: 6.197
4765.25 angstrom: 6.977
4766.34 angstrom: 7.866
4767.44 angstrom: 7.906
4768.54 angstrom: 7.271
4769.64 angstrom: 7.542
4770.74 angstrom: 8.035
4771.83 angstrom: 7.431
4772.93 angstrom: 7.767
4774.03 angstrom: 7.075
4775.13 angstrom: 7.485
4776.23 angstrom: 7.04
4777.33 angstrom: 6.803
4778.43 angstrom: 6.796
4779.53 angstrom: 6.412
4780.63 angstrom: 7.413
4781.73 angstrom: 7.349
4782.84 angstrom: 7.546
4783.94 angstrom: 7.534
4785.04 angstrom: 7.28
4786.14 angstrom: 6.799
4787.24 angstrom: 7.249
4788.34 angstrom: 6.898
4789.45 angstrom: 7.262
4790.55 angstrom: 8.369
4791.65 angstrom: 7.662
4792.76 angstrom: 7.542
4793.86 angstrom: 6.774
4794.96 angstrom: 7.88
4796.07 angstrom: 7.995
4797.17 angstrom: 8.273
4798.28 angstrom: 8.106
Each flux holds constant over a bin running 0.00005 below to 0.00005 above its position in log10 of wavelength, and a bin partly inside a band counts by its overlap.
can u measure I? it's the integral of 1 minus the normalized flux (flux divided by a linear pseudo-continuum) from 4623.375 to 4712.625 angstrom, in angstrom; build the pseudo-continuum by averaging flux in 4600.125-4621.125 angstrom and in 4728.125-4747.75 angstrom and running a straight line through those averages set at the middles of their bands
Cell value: 4.7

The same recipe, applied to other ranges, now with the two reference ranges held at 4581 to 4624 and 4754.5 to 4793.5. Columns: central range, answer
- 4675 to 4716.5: 1.07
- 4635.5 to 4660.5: 0.61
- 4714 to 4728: -0.73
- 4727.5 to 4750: -1.04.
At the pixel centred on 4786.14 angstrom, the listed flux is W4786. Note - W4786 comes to 6.799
